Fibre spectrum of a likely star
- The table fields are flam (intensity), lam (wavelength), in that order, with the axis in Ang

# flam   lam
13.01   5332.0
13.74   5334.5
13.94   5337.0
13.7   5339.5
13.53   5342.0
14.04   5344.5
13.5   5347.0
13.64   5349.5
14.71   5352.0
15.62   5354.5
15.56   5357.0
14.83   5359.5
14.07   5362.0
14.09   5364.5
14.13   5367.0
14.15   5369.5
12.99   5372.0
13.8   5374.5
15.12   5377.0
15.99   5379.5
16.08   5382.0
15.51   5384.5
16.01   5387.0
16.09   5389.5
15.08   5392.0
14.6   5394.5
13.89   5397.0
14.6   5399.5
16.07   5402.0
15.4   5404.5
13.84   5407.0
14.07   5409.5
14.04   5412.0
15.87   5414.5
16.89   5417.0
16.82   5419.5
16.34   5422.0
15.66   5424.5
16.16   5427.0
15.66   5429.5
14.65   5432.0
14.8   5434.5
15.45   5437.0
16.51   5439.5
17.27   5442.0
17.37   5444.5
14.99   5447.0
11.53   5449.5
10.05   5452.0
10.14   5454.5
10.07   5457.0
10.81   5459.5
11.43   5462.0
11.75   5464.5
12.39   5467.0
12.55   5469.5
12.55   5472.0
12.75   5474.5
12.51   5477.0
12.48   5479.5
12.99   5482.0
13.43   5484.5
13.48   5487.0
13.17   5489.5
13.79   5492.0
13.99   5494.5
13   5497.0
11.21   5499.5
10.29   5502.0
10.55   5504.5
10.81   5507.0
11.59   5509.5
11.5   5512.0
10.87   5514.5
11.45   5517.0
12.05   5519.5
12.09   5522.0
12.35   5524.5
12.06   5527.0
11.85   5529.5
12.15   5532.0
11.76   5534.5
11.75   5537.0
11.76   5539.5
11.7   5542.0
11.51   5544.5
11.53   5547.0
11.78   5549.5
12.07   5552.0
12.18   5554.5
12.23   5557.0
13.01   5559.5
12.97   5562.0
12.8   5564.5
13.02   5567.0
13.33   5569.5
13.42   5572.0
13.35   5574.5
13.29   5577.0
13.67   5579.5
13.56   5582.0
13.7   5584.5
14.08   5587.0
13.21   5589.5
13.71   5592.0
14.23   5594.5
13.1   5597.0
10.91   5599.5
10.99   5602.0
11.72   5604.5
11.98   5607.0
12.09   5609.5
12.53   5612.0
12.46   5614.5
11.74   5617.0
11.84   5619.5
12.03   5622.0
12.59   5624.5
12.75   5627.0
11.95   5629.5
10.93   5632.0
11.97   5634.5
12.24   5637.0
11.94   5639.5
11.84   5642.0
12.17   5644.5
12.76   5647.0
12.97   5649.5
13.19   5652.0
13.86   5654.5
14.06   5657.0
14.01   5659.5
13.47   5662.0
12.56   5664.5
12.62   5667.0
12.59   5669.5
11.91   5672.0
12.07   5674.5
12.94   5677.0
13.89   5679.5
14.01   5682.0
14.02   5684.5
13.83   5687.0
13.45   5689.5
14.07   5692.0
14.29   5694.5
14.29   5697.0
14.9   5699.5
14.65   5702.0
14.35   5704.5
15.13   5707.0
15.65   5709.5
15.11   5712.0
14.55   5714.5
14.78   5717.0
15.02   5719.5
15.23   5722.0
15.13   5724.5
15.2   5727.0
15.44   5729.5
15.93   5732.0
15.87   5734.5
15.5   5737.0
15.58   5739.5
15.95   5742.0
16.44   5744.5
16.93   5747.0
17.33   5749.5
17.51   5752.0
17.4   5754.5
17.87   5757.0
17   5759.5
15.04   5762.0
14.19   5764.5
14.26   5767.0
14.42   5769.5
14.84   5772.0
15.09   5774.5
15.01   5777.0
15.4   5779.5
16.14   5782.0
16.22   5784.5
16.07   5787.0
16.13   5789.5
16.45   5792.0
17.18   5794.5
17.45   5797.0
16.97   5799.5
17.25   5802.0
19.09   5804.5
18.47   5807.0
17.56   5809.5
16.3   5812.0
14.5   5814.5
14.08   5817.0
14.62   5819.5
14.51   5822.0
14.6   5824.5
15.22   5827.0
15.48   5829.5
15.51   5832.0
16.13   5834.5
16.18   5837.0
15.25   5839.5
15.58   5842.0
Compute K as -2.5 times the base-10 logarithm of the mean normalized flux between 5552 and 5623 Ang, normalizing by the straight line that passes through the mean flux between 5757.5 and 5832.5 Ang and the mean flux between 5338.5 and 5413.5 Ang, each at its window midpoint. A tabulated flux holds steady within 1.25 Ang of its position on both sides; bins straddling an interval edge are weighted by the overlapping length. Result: 0.19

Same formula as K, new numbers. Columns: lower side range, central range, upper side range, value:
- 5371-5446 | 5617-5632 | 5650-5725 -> 0.18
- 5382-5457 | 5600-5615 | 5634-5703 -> 0.15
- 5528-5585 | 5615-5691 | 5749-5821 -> 0.11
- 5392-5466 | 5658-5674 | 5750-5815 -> 0.22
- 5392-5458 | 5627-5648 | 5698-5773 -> 0.26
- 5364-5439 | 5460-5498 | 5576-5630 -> 0.11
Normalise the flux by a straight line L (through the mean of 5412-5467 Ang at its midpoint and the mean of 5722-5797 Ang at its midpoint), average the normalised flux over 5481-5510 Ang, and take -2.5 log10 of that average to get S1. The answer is 0.18 mag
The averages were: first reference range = 14.2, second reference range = 15.9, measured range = 12.4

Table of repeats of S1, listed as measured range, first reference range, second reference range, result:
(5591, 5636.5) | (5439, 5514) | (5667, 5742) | 0.13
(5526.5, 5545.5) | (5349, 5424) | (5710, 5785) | 0.28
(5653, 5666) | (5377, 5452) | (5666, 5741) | 0.08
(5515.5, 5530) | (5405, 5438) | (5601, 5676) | 0.17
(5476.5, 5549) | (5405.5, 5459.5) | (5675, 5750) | 0.21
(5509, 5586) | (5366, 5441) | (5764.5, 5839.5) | 0.24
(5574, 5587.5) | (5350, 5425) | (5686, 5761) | 0.13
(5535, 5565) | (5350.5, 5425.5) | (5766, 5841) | 0.26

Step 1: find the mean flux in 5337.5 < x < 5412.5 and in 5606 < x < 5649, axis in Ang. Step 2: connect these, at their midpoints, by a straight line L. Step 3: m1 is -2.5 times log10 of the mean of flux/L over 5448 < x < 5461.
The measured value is 0.29 mag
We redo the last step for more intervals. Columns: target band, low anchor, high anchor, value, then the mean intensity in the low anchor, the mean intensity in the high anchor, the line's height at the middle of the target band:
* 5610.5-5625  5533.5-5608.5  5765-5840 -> 0.093 mag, 12.6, 15.9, 13.3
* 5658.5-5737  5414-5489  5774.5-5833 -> 0.085 mag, 13.8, 16.1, 15.4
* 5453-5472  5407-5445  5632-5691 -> 0.322 mag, 15.7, 12.9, 15.3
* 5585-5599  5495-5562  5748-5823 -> -0.054 mag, 11.8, 16.2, 12.9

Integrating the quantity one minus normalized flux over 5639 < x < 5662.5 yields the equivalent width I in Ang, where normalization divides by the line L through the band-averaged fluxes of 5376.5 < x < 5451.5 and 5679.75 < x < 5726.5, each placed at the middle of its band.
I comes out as 2.67 Ang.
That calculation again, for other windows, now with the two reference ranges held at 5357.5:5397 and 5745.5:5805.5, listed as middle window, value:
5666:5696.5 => 5.0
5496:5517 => 5.6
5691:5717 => 2.1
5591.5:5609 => 3.7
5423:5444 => -1.1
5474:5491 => 2.5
